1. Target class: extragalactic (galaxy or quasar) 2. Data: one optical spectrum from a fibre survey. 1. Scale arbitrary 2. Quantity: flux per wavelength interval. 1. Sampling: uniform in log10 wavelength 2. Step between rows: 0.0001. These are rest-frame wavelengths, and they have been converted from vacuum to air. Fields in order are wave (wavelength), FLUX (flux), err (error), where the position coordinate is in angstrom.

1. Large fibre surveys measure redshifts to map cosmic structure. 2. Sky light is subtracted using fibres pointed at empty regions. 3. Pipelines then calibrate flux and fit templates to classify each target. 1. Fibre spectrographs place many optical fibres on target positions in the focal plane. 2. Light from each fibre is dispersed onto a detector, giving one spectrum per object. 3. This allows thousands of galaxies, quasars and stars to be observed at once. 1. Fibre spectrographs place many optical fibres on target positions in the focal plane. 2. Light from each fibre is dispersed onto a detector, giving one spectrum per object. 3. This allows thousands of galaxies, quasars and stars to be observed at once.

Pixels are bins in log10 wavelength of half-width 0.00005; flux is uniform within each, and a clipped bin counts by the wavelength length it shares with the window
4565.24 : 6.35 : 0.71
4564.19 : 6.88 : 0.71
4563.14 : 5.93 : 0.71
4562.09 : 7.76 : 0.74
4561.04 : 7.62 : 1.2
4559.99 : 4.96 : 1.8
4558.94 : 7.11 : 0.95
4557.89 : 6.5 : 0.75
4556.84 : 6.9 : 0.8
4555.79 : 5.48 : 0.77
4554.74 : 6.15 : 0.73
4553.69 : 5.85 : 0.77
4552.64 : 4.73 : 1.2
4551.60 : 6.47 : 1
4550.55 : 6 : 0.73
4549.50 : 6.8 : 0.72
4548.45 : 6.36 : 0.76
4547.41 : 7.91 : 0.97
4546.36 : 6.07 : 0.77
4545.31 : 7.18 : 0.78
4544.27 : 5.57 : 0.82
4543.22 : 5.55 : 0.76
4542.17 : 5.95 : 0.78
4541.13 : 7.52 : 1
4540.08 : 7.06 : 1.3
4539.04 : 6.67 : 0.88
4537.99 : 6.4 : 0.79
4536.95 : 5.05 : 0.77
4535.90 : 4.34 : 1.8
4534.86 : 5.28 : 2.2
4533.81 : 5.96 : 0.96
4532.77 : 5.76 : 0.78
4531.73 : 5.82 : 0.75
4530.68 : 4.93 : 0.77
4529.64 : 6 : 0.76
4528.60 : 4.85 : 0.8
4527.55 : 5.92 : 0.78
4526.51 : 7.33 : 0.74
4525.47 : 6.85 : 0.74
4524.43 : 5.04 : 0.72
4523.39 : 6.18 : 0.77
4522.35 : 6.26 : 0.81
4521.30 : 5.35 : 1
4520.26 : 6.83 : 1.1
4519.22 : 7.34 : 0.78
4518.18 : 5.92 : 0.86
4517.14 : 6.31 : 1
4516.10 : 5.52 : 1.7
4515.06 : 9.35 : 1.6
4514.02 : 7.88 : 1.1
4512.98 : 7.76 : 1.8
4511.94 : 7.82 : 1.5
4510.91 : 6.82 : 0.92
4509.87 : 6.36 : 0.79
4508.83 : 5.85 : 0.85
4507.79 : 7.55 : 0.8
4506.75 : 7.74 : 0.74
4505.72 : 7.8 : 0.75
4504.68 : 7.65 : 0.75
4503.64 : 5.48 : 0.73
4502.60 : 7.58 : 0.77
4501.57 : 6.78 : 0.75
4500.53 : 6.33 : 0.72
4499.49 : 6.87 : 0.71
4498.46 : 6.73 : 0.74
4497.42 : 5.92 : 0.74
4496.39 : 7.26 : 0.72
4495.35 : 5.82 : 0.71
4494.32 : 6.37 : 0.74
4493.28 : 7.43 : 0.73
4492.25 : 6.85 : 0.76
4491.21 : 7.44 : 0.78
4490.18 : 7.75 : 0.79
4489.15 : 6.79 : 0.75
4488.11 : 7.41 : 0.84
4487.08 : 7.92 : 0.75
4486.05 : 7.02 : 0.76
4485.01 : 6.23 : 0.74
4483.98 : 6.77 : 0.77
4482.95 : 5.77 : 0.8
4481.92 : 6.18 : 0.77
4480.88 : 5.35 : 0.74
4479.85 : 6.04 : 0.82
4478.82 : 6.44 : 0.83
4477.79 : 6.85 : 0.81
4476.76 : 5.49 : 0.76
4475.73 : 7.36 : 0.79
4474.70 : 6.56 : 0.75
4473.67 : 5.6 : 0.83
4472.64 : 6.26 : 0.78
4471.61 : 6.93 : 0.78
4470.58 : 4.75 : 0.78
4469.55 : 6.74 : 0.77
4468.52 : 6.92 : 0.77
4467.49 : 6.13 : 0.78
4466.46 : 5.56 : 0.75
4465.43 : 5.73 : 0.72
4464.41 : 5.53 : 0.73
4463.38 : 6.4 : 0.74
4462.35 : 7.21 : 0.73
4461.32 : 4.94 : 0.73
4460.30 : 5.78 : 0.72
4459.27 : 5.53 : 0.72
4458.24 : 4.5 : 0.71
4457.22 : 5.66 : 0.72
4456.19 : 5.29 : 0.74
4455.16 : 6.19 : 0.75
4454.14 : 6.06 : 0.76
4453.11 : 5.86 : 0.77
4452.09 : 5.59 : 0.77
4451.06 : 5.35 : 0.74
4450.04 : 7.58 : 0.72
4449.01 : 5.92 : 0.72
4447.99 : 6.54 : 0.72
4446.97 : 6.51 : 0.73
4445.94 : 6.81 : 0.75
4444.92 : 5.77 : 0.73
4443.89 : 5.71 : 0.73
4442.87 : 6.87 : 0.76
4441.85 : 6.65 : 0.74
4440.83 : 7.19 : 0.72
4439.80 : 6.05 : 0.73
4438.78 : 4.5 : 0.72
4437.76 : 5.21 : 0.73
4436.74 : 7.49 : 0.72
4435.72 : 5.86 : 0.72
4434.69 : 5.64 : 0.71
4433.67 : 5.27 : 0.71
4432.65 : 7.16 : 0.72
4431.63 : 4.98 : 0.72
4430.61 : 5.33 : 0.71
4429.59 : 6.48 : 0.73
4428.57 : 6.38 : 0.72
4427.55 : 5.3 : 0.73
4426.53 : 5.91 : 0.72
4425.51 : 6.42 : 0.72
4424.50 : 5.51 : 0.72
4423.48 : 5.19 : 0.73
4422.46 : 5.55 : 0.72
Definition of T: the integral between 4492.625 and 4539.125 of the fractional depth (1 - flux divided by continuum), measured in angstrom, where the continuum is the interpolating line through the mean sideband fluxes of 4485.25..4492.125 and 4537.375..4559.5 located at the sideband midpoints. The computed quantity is 2.9 angstrom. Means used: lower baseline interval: 7.31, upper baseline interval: 6.38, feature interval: 6.47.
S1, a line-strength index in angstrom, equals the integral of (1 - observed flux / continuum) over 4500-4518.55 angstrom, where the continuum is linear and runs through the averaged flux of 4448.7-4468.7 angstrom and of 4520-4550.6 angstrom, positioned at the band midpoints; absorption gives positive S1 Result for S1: -3.2 angstrom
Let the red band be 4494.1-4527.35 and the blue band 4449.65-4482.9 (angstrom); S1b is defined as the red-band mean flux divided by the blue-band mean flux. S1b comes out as 1.13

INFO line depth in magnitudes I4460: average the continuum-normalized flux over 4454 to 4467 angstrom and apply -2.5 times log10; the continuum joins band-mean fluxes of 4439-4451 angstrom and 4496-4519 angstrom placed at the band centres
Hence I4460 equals 0.15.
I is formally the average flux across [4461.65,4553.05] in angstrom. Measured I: 6.46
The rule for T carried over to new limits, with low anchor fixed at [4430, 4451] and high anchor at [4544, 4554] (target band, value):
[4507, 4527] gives -1.58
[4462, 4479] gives -0.17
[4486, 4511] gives -2.82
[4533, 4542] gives 0.40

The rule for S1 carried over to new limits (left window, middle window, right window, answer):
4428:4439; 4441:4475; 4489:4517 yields 1.2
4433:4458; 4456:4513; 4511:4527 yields -0.4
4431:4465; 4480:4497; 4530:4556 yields -2.1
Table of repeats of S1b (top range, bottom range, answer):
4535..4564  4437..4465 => 1.05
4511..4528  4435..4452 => 1.08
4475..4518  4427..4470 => 1.14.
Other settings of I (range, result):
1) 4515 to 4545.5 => 6.08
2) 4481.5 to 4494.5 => 6.94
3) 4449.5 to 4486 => 6.04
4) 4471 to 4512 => 6.71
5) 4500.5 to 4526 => 6.82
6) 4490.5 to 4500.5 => 6.74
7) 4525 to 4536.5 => 5.72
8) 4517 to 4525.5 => 6.19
